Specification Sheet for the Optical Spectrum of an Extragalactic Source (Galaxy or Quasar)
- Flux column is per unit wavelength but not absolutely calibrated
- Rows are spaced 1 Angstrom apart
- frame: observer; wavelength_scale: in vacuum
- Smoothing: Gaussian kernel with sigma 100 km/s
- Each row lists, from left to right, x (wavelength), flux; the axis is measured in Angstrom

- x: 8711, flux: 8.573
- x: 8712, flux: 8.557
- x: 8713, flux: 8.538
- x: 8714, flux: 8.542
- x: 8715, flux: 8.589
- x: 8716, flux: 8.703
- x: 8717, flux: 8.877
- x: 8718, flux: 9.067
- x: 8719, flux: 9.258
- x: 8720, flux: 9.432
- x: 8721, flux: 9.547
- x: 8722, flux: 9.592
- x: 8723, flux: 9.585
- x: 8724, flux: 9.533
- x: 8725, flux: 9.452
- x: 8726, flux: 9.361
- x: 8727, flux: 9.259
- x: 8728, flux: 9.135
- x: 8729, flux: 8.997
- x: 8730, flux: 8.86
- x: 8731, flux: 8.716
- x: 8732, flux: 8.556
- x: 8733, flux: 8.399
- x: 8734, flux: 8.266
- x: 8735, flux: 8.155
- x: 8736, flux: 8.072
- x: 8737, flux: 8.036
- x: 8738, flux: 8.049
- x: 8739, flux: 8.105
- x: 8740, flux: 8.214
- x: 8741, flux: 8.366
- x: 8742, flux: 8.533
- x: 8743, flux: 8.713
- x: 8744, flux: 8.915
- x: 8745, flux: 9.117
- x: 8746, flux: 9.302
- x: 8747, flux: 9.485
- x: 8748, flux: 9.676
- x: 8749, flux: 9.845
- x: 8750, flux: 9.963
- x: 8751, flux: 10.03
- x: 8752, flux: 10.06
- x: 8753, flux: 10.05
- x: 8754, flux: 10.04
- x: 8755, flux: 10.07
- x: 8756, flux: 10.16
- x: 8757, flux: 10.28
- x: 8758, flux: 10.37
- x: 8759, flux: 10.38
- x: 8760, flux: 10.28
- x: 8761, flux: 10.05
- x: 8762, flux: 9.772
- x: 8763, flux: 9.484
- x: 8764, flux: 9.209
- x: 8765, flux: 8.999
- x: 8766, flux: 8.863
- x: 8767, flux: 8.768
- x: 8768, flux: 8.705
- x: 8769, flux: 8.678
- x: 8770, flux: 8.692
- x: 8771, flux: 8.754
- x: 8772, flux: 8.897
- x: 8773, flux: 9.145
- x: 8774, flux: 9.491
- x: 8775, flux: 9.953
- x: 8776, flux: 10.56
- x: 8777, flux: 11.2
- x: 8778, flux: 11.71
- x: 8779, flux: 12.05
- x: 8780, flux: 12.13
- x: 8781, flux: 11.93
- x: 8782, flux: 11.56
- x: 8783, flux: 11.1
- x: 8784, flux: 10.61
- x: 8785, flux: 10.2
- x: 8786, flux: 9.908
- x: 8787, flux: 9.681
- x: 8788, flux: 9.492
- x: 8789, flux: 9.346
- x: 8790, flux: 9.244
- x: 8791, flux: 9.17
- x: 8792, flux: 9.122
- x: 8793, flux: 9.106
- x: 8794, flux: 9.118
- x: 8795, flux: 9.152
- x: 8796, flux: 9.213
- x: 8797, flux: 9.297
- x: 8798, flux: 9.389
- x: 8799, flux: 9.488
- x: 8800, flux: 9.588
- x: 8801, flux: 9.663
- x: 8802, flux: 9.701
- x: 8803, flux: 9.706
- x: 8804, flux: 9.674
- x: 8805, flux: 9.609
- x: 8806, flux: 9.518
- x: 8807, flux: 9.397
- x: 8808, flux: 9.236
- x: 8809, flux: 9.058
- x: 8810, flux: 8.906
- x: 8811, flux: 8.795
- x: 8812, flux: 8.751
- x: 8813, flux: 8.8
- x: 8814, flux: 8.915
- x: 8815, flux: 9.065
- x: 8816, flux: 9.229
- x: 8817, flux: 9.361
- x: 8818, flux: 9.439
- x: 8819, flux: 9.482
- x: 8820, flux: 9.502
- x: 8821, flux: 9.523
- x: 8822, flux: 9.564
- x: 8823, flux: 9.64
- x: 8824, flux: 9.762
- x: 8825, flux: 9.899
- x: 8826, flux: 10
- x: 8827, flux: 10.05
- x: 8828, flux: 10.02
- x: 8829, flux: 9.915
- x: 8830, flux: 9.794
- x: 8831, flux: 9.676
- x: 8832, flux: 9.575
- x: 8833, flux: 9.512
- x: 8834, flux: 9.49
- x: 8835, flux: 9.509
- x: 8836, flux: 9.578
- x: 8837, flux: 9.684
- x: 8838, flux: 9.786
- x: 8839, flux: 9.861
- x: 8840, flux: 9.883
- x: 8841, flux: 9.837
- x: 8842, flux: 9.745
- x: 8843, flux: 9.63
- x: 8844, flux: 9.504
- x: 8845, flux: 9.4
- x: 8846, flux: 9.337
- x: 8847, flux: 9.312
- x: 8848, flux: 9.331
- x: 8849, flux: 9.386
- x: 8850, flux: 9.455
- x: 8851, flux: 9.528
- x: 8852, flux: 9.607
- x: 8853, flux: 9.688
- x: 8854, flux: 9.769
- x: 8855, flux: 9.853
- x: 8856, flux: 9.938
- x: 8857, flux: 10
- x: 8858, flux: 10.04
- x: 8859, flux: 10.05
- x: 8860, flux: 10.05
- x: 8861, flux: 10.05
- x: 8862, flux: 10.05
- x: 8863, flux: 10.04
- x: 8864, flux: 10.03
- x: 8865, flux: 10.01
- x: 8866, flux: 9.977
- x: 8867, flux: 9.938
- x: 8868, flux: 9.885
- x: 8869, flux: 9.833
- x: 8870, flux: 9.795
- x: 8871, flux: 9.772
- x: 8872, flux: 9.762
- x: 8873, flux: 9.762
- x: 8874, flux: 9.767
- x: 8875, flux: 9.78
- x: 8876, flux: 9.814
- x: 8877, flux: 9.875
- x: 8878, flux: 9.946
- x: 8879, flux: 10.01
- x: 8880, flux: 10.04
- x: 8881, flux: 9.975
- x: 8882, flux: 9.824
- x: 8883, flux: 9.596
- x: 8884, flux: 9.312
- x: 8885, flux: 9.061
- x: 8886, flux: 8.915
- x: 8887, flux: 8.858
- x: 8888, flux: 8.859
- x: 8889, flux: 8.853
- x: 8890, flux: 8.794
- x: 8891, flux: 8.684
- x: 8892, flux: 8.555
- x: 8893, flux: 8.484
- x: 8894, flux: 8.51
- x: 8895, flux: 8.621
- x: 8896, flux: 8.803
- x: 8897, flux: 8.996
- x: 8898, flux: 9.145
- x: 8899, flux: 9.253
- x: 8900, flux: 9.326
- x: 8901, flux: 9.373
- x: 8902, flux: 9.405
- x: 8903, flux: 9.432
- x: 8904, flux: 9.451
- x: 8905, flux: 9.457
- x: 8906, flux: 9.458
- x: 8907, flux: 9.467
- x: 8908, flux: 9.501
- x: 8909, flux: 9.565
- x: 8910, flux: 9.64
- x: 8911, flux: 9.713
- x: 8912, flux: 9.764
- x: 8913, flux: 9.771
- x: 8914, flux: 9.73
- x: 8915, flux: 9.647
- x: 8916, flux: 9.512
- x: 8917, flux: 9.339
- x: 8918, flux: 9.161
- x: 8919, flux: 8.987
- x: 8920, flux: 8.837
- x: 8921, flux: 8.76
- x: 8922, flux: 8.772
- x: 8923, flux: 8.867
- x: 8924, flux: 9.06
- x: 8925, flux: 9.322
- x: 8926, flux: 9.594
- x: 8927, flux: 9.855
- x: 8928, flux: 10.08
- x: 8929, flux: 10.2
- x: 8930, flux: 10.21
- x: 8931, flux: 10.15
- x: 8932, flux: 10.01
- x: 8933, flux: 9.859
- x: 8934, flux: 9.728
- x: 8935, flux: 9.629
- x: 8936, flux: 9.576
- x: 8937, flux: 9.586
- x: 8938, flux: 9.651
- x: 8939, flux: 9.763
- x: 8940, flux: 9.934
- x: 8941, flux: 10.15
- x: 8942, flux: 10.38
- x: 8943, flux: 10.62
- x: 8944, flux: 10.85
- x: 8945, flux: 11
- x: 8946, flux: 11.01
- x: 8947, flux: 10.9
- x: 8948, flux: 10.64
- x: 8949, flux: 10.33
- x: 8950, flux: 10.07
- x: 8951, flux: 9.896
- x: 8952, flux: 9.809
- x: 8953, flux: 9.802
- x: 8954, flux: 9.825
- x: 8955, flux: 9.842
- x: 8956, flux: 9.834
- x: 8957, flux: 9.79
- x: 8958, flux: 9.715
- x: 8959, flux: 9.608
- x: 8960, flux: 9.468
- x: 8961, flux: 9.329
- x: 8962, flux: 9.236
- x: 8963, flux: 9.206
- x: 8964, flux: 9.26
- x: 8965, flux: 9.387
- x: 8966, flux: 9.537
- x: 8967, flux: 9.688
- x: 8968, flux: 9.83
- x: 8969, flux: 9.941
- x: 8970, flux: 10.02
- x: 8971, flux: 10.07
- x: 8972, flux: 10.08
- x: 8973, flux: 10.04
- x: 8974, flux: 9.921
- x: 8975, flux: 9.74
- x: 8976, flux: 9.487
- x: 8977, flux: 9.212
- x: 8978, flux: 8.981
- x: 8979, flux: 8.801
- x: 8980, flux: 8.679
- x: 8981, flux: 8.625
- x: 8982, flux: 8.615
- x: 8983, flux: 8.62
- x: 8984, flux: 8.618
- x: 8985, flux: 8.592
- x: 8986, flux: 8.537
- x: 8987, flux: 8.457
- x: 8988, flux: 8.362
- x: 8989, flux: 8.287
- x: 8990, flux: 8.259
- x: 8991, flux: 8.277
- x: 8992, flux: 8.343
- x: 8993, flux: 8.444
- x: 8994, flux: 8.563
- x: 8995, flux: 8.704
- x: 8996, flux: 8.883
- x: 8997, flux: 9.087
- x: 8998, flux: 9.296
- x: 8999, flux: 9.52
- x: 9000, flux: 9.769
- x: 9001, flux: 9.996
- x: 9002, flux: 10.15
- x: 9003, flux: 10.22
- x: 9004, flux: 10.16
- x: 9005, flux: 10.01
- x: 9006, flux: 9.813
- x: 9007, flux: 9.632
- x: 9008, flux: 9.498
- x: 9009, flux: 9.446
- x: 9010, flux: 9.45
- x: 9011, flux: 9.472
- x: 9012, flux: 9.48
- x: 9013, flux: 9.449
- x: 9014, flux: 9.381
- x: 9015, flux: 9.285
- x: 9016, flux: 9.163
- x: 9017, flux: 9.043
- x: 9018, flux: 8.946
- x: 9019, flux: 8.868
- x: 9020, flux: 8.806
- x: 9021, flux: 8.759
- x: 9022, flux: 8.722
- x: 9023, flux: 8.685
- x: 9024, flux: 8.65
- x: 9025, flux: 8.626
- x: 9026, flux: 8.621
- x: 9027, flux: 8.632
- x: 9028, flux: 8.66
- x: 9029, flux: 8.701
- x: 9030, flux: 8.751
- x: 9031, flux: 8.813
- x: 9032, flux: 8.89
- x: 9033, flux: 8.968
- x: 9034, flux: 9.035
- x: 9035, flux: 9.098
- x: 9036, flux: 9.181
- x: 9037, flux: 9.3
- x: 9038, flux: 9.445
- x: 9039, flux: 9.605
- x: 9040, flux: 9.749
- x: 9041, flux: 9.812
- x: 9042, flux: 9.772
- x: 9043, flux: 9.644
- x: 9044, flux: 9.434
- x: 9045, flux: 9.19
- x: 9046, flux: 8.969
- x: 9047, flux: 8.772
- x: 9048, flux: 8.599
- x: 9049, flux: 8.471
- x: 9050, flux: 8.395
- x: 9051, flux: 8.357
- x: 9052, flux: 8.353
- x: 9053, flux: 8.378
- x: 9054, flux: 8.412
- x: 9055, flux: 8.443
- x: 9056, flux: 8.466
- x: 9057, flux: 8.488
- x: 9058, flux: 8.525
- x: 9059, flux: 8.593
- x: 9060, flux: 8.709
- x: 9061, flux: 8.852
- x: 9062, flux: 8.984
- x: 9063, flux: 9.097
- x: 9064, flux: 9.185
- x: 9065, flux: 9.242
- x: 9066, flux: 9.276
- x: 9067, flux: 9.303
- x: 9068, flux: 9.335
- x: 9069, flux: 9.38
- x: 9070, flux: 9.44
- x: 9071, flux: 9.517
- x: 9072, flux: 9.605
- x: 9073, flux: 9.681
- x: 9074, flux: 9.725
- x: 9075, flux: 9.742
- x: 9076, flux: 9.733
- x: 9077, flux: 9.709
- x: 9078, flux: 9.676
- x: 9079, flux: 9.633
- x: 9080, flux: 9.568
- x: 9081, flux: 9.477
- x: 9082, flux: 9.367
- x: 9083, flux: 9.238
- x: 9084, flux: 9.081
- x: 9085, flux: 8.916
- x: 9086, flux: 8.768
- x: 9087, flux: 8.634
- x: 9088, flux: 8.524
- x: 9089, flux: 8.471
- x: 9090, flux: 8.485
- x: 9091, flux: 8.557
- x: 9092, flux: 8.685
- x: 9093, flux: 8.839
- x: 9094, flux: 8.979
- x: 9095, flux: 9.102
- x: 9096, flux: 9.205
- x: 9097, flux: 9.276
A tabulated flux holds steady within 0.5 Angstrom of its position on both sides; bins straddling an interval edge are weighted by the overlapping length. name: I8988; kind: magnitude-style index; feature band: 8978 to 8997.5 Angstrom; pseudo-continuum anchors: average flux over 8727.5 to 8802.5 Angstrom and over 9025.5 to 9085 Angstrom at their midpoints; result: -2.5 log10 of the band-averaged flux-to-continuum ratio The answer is 0.08 mag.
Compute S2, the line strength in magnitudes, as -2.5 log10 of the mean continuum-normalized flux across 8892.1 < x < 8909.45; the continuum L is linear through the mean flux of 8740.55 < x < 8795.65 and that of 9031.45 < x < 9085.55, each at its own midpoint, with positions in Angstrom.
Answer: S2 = 0.036 mag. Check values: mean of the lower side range 9.77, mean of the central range 9.18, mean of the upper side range 9.14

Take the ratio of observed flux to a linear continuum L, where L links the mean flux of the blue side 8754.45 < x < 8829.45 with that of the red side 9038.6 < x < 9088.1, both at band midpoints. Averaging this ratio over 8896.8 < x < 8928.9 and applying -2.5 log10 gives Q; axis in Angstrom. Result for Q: 0.00 mag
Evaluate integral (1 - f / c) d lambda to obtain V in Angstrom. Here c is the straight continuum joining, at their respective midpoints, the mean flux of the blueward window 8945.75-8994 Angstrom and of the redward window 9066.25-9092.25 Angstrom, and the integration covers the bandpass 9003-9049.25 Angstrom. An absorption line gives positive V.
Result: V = 0.66 Angstrom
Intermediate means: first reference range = 9.38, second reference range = 9.25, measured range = 9.18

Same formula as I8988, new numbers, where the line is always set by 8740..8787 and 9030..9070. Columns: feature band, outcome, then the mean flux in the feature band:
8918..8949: -0.06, 9.86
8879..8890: 0.02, 9.34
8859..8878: -0.04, 9.9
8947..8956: -0.09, 10.1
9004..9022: -0.03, 9.33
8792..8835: 0.03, 9.44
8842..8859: 0.00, 9.63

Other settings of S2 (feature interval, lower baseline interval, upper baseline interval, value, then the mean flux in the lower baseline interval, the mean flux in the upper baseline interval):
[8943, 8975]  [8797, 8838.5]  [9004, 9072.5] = -0.08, 9.49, 9.06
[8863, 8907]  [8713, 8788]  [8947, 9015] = 0.00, 9.48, 9.4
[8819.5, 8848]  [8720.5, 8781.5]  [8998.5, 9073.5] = -0.04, 9.45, 9.14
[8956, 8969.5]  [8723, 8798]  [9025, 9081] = -0.04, 9.5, 9.09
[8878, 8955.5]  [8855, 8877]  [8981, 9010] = 0.00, 9.92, 9.08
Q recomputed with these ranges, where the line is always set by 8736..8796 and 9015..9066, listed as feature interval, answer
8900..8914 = -0.032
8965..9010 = -0.024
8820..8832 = -0.034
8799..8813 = 0.023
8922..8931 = -0.048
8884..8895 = 0.064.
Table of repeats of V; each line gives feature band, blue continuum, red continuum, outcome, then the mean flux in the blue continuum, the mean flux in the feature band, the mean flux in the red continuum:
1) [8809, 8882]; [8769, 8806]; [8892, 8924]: -0.8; 9.89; 9.67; 9.24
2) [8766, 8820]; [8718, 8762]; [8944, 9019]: -1.9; 9.27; 9.63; 9.44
